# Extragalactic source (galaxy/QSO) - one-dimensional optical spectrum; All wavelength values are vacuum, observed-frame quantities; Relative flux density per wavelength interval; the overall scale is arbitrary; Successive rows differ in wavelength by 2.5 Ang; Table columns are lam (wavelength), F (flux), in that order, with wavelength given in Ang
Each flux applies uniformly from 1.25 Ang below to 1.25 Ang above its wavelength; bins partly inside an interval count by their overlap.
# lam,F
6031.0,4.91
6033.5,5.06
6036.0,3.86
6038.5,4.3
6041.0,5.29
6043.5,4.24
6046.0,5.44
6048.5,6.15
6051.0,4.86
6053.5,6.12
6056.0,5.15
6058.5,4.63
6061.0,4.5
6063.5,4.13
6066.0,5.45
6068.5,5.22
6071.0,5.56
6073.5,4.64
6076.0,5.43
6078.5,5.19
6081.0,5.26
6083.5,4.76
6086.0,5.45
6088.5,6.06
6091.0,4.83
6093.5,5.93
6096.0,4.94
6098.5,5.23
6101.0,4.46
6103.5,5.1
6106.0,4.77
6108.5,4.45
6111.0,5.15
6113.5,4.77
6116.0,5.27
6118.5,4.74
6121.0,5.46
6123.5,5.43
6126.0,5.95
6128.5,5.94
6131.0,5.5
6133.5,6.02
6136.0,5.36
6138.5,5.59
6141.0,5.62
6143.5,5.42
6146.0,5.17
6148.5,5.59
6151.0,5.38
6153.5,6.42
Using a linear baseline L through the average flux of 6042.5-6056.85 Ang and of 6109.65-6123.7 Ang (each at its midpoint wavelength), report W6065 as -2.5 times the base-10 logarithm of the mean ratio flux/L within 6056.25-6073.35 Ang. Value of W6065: 0.08 mag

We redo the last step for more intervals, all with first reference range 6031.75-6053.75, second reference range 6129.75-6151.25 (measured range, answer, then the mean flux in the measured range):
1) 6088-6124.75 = 0.051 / 5.09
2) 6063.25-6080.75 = -0.002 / 5.15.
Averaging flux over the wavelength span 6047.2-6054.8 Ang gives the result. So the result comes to 5.7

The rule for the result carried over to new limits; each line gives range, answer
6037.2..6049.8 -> 5.08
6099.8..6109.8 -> 4.7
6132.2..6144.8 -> 5.6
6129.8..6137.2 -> 5.63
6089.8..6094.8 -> 5.38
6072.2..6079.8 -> 5.09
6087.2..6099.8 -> 5.39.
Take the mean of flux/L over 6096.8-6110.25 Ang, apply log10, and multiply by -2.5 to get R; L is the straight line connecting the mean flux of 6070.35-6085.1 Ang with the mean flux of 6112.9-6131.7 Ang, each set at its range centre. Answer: 0.10 mag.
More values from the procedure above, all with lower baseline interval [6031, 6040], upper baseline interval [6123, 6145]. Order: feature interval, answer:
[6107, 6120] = 0.11 mag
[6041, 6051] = -0.13 mag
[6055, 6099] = -0.03 mag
